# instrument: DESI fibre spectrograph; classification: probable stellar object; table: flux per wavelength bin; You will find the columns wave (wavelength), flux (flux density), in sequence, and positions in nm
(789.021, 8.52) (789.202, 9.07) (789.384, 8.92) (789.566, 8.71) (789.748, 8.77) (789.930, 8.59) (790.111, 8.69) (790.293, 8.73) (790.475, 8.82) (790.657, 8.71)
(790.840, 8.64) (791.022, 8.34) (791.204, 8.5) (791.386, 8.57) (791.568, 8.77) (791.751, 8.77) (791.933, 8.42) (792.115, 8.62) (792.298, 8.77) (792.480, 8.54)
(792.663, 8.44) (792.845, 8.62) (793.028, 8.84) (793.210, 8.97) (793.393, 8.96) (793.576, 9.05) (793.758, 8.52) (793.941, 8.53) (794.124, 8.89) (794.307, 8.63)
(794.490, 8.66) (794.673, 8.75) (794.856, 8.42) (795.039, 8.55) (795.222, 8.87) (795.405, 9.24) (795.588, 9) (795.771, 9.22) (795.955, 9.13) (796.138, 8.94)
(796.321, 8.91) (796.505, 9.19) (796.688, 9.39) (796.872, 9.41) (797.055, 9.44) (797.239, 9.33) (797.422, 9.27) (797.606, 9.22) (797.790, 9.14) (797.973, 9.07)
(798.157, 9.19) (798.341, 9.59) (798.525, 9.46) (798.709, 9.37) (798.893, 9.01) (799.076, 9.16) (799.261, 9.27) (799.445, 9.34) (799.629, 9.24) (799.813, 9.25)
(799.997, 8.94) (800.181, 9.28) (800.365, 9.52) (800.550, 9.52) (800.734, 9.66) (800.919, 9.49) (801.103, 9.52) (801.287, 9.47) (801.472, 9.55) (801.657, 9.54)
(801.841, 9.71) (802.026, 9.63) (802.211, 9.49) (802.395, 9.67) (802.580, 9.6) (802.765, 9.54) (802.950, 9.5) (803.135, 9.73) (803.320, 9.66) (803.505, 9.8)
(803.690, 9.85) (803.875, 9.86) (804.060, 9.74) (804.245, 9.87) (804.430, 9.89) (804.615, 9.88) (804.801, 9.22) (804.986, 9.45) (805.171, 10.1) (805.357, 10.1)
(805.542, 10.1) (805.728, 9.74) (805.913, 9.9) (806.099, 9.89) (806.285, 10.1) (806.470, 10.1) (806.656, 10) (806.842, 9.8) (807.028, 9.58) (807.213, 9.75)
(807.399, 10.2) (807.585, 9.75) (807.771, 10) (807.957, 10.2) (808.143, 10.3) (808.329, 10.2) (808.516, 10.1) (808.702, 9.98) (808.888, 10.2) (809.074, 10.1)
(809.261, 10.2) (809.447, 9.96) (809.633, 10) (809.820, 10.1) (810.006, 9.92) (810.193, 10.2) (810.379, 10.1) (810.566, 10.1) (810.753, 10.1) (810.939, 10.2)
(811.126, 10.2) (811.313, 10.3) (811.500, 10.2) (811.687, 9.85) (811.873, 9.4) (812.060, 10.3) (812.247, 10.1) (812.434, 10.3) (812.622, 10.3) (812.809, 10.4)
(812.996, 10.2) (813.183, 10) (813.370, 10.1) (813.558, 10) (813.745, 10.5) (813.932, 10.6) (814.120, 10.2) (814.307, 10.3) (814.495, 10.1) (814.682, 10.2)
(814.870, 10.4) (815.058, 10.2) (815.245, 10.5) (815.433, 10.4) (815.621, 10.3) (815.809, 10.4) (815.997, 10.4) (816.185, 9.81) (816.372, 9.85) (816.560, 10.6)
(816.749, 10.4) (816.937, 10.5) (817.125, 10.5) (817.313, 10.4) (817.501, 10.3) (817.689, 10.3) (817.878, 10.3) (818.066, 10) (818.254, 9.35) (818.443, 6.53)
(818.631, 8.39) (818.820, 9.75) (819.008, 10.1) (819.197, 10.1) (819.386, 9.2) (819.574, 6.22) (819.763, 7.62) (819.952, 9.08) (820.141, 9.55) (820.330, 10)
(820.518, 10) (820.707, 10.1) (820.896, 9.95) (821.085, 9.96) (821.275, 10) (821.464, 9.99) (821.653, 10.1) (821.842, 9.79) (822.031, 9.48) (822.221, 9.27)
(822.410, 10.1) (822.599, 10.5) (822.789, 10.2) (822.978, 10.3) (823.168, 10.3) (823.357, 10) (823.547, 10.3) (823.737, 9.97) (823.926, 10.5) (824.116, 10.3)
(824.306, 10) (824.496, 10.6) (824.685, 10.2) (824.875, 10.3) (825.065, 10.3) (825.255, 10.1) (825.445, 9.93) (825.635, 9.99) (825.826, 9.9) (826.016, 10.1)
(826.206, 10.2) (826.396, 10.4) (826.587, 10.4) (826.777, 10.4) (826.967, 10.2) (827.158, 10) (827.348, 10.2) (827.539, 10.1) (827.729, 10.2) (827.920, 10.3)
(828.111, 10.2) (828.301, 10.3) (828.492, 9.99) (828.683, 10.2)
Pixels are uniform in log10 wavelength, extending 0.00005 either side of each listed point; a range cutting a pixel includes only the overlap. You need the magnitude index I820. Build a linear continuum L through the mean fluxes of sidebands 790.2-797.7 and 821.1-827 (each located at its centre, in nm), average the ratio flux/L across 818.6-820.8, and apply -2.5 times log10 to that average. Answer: 0.085 mag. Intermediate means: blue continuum 8.84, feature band 9.2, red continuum 10.1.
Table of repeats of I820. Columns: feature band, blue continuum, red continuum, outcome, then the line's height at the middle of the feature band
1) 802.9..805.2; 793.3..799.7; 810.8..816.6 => -0.02 mag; 9.57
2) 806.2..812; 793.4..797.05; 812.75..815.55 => -0.01 mag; 9.91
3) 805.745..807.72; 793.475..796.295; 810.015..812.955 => -0.02 mag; 9.76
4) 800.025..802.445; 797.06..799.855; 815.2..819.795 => -0.02 mag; 9.33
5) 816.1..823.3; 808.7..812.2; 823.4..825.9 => 0.05 mag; 10.1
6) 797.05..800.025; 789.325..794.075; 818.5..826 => -0.04 mag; 8.93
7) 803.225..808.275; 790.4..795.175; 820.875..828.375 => -0.07 mag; 9.26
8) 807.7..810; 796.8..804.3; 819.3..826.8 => -0.05 mag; 9.62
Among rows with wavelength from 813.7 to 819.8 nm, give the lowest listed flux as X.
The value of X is 6.22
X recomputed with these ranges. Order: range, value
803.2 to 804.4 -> 9.66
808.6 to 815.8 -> 9.4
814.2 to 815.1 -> 10.1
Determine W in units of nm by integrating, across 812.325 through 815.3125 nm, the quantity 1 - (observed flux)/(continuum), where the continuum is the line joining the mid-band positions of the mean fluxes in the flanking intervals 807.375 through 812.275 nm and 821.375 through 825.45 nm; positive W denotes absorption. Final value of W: -0.05 nm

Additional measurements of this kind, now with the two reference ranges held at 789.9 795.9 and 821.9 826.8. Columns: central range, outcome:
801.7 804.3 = -0.14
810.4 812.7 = -0.13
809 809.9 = -0.06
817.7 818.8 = 0.09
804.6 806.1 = -0.08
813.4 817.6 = -0.24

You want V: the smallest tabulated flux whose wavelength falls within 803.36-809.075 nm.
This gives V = 9.22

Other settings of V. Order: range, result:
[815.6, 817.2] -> 9.81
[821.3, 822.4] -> 9.27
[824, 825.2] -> 10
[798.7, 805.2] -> 8.94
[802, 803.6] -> 9.49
